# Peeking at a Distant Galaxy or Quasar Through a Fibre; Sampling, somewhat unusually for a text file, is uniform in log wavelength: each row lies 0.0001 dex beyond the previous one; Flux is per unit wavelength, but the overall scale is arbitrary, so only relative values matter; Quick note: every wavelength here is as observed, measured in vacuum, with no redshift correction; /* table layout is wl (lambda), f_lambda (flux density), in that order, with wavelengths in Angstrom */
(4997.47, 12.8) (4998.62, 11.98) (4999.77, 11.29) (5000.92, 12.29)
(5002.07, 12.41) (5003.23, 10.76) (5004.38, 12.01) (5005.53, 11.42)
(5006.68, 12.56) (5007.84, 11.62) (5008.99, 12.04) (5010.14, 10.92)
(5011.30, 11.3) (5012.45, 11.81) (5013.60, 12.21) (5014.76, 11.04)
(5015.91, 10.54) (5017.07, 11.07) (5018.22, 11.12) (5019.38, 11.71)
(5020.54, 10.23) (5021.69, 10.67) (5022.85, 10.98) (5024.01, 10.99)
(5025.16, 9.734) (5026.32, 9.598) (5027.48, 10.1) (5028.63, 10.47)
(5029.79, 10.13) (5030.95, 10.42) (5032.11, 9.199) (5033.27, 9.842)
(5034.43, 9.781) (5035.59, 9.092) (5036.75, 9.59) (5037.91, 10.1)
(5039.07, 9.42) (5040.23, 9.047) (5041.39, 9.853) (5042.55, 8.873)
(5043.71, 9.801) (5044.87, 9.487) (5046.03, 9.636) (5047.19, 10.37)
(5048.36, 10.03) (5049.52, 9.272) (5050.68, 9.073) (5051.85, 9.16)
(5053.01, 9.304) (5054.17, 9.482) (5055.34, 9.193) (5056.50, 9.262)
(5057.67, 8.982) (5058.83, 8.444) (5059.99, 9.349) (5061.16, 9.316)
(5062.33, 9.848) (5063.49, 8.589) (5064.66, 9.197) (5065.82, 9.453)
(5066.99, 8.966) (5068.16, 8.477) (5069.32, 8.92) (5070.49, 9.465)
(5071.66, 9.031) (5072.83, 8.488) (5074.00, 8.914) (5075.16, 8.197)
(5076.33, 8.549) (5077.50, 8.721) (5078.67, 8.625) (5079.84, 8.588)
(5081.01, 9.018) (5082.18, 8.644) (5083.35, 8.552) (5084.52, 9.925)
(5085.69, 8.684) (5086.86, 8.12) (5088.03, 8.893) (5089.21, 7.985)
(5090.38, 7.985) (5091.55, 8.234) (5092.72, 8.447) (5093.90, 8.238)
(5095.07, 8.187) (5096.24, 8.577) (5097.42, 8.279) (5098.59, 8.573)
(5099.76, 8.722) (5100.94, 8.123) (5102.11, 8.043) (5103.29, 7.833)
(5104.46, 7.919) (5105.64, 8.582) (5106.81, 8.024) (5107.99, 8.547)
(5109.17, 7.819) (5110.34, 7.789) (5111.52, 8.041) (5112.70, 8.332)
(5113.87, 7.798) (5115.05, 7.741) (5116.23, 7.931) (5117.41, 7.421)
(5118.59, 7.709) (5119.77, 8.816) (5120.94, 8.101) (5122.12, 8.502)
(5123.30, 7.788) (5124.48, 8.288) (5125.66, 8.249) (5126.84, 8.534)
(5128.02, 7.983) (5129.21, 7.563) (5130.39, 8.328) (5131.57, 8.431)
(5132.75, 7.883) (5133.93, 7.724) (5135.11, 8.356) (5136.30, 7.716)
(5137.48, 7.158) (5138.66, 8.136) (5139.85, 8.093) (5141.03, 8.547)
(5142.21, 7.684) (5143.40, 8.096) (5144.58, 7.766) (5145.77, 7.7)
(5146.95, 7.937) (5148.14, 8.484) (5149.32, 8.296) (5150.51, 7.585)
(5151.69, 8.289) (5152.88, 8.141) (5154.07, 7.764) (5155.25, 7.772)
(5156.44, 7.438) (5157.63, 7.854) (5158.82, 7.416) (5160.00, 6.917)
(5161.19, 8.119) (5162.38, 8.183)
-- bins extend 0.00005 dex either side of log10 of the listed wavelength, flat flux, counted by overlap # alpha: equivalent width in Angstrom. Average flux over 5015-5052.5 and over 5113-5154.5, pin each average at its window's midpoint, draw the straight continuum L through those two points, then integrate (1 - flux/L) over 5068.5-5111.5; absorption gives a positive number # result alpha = 2.0 Angstrom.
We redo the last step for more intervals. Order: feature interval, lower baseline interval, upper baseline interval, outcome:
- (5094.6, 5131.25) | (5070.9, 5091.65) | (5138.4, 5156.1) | 0.9 Angstrom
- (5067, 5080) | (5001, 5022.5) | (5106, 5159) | 1.3 Angstrom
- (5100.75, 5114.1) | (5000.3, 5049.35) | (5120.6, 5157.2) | 1.0 Angstrom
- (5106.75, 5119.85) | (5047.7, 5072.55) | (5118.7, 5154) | 0.7 Angstrom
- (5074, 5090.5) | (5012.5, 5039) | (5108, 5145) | 0.8 Angstrom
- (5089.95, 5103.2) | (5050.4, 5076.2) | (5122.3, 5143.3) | 0.4 Angstrom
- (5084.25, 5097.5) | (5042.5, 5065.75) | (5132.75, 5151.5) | 0.5 Angstrom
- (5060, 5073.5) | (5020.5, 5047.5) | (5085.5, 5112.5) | 0.0 Angstrom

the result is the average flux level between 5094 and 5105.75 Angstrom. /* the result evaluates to 8.27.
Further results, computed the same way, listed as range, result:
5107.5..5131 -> 8.06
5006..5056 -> 10.3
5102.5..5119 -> 7.96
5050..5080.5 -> 8.99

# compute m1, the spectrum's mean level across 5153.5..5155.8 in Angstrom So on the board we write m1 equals 7.79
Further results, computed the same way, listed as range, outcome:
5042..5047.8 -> 9.64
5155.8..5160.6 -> 7.41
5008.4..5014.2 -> 11.7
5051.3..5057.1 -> 9.28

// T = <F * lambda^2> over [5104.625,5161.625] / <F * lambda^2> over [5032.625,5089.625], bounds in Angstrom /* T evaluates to 0.90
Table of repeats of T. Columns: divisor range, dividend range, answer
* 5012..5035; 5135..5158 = 0.79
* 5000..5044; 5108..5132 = 0.79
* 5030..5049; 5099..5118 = 0.86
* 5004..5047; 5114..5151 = 0.80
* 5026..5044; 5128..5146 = 0.85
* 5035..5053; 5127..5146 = 0.87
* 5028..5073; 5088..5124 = 0.89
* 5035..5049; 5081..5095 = 0.90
